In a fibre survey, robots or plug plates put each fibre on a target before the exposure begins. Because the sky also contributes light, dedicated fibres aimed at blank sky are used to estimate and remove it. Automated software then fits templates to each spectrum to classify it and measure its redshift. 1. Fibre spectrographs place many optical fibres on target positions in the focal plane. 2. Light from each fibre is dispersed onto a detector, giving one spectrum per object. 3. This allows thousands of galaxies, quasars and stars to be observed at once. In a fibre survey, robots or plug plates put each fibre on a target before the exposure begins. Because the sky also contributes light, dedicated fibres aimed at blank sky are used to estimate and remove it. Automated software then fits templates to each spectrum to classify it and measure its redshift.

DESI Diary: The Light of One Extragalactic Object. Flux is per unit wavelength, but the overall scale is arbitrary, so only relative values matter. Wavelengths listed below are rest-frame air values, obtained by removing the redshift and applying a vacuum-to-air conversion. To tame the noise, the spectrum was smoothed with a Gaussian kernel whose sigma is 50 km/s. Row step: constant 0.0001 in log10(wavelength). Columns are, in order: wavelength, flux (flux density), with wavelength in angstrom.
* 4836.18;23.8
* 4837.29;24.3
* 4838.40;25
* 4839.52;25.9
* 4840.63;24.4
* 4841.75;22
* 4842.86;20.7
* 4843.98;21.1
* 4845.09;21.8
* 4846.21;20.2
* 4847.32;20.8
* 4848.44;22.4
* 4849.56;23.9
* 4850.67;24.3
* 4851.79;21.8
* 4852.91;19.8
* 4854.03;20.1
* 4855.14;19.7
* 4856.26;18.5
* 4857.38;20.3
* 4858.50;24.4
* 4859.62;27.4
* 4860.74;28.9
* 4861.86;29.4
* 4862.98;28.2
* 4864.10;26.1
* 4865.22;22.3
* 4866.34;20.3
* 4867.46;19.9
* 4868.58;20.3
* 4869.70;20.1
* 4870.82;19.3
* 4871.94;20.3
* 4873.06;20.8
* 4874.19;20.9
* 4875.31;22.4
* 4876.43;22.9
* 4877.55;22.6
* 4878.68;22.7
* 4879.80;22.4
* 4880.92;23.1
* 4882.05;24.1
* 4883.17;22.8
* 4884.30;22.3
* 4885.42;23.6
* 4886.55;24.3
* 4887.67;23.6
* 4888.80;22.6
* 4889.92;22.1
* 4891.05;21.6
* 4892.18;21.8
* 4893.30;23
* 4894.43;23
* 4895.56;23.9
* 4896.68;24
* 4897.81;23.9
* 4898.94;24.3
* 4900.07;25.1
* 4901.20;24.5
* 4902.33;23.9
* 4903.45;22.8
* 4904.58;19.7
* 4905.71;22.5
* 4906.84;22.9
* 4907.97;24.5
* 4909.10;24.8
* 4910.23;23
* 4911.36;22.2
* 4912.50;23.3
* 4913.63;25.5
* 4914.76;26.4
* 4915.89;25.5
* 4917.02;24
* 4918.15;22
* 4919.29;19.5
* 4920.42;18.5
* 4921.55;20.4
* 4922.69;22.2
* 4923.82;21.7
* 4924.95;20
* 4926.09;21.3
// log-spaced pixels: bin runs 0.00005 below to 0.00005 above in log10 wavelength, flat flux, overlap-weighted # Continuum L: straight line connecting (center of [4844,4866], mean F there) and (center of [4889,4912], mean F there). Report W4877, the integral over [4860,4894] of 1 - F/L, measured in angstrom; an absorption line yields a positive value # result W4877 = 0.4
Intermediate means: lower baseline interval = 23.1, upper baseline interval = 23.2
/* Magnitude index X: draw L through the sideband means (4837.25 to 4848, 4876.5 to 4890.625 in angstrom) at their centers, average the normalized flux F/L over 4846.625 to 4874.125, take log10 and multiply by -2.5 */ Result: 0.015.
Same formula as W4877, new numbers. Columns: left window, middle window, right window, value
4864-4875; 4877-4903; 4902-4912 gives -1.5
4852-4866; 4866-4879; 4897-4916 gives 1.5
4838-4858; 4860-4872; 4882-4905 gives -0.6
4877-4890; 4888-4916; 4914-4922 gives -0.9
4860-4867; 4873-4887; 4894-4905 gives 1.2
